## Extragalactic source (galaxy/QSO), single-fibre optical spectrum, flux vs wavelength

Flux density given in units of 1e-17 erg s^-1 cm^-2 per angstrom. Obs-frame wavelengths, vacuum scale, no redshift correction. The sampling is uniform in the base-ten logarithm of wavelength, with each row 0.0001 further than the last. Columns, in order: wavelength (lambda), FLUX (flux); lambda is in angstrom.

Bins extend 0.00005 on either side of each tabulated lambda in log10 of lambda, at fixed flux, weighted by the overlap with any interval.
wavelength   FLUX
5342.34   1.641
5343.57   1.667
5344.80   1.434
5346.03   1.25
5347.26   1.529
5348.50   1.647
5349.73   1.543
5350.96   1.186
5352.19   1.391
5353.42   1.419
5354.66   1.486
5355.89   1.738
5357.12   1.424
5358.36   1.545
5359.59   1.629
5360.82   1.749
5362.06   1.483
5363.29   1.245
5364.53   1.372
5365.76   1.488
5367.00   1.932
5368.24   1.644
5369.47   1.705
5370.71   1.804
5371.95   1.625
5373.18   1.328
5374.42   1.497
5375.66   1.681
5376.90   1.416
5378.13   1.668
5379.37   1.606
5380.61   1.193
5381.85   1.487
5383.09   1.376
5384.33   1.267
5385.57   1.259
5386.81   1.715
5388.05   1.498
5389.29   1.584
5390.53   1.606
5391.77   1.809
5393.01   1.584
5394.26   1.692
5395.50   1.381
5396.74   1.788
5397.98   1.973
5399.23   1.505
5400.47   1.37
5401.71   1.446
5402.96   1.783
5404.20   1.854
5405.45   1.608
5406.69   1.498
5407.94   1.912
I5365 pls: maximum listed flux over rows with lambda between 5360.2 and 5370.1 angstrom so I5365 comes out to 1.932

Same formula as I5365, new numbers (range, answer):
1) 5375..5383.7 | 1.681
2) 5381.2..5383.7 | 1.487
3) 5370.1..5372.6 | 1.804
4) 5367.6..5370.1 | 1.705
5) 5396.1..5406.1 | 1.973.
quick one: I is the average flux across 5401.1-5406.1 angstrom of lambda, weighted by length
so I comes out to 1.67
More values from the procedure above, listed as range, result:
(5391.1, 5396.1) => 1.62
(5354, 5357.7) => 1.55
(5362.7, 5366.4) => 1.37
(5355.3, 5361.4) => 1.62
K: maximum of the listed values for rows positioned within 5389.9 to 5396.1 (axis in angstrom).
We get 1.809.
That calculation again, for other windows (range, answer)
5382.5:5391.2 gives 1.715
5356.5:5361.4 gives 1.749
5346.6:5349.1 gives 1.647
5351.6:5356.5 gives 1.738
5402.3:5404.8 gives 1.854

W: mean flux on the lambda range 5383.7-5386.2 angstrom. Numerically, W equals 1.27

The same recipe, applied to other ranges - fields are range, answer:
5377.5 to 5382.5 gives 1.49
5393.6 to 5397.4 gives 1.62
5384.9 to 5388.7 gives 1.49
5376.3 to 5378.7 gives 1.55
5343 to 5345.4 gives 1.55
